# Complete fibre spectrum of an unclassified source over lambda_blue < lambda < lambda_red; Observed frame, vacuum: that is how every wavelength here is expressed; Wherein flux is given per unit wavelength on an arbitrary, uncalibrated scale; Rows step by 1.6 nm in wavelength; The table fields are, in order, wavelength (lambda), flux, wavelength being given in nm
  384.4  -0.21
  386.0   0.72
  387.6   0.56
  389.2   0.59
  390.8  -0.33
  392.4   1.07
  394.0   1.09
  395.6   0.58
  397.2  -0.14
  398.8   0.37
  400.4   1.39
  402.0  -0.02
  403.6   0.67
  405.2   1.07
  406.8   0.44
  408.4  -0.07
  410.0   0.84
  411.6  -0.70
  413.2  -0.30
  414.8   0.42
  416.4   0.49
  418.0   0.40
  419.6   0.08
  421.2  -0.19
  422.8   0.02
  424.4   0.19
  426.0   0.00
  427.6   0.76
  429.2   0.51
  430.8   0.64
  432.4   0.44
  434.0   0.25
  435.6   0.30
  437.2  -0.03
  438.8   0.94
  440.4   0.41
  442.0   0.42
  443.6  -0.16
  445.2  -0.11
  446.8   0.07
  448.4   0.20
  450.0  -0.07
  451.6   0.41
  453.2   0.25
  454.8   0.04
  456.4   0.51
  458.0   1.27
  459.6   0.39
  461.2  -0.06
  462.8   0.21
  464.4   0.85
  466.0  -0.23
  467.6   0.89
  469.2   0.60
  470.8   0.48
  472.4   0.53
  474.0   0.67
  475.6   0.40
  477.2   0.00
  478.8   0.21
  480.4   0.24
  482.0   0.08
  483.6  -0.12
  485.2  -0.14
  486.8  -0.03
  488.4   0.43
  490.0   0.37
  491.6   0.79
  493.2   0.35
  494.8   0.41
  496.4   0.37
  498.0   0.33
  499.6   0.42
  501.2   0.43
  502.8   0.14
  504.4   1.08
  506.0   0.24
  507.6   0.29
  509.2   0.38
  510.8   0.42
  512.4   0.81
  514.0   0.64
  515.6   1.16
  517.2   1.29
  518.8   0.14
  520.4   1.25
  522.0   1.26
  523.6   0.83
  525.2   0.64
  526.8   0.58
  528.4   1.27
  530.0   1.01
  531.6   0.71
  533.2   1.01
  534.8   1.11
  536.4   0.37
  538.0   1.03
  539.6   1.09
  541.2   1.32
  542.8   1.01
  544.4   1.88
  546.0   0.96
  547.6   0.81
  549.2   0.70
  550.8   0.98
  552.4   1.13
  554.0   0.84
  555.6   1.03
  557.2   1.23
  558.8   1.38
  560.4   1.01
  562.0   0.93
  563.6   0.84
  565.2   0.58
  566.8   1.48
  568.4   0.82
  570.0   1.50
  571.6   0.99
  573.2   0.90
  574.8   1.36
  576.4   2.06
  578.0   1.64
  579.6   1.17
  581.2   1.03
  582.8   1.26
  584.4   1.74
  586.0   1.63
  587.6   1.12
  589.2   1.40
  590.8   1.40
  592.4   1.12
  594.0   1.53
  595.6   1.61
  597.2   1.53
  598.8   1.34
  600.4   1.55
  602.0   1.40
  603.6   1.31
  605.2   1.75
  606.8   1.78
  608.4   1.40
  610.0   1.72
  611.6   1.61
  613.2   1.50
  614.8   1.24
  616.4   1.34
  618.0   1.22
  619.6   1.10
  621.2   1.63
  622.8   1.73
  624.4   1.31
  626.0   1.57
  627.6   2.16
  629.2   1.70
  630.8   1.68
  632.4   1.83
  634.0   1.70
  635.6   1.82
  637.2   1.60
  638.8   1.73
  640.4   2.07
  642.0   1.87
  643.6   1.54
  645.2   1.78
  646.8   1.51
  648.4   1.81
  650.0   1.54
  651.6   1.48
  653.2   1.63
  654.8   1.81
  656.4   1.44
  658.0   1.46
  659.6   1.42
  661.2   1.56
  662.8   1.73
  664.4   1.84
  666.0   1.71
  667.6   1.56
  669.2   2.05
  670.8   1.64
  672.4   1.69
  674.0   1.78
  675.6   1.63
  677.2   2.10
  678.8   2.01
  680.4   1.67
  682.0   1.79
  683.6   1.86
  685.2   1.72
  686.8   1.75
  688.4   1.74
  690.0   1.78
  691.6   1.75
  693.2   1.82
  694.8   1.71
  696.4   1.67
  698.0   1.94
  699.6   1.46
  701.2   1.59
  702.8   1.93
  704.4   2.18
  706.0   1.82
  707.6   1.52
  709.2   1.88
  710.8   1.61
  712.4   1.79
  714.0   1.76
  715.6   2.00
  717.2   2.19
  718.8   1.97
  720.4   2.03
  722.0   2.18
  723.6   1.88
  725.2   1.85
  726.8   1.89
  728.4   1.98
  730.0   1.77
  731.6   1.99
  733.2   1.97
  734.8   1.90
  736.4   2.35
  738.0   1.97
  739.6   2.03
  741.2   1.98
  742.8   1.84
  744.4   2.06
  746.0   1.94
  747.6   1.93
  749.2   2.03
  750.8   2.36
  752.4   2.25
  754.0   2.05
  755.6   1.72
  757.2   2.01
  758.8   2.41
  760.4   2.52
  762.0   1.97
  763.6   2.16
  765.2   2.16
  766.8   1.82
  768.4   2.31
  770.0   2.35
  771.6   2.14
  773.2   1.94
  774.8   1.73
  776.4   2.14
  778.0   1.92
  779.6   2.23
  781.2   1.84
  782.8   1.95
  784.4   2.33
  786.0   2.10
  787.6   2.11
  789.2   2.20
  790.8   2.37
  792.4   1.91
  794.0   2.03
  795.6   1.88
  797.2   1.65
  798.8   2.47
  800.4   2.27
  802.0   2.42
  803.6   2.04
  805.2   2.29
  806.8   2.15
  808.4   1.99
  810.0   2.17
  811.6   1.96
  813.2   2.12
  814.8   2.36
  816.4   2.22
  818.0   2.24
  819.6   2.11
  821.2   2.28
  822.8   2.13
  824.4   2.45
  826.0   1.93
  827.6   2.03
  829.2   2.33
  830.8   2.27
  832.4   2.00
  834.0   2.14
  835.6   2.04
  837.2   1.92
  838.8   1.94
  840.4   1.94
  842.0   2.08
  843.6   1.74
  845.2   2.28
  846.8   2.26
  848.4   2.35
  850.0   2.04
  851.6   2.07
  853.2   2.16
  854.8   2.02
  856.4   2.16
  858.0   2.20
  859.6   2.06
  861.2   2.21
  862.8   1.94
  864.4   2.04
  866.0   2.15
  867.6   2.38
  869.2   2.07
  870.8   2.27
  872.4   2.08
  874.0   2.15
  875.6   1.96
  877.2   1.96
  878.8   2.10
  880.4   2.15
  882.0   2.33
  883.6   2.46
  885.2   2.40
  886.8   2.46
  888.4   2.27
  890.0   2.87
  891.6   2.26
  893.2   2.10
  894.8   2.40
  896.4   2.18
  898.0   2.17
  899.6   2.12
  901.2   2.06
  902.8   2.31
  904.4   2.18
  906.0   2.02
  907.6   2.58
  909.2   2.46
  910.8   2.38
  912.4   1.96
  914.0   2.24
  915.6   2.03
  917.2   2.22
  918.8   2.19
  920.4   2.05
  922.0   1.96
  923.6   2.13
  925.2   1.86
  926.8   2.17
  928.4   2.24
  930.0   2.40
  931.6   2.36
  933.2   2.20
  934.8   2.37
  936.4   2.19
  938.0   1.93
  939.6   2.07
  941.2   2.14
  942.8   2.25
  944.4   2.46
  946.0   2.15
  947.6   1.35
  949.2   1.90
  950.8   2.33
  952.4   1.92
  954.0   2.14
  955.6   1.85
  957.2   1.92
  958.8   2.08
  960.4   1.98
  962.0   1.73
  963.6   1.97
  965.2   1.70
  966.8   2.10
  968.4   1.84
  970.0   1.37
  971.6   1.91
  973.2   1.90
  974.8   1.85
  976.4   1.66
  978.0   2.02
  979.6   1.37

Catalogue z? 0.352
